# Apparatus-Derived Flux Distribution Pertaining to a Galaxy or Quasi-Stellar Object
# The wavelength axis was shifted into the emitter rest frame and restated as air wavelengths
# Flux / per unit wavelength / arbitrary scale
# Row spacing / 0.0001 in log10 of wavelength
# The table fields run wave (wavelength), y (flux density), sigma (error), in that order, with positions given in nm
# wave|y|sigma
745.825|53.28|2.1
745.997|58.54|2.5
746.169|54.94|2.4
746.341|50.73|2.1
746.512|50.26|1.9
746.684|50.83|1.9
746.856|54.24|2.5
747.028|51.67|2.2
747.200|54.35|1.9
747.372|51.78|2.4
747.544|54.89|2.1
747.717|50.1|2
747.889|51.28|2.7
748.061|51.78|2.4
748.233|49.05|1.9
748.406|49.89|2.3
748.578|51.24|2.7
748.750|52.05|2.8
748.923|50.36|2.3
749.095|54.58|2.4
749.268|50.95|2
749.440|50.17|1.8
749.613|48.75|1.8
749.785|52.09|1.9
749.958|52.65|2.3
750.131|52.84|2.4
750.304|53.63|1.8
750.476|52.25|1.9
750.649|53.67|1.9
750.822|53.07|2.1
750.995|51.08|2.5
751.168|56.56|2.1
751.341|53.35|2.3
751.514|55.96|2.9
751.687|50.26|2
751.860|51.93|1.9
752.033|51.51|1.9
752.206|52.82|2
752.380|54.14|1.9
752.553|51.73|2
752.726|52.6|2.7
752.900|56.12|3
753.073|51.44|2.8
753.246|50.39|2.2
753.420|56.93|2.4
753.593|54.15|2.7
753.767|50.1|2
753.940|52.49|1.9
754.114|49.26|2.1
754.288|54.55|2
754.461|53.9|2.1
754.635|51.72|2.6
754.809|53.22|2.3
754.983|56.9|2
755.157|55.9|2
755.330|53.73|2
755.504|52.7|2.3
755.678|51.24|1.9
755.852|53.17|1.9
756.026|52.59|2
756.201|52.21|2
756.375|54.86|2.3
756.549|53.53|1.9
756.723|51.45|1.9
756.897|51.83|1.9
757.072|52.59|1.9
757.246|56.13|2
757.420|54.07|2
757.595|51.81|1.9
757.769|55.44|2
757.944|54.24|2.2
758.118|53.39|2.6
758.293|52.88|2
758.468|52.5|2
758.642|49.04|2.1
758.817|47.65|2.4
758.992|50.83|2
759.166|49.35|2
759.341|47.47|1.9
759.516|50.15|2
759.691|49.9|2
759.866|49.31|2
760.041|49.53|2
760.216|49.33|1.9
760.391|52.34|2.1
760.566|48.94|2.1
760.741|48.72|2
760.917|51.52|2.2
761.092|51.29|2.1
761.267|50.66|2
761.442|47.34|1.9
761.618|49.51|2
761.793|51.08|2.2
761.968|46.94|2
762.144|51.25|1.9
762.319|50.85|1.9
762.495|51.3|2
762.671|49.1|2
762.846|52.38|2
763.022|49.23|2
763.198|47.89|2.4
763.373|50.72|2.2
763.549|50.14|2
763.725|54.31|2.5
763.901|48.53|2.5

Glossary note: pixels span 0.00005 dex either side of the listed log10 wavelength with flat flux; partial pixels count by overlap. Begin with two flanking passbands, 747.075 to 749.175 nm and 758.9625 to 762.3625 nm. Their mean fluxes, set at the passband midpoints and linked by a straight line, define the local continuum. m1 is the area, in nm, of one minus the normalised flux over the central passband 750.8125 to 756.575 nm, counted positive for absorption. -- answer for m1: -0.25 nm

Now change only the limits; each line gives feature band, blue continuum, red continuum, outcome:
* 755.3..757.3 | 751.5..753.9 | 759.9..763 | -0.05 nm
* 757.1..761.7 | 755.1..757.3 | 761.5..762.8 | 0.05 nm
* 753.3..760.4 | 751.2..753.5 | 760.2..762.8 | -0.09 nm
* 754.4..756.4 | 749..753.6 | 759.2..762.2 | -0.08 nm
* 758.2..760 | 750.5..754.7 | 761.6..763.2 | 0.04 nm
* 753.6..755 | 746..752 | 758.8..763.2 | -0.04 nm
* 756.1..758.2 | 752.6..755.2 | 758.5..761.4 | -0.09 nm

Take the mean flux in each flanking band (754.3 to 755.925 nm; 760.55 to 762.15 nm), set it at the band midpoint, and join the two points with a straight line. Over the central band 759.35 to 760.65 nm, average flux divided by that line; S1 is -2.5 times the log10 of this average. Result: 0.02 mag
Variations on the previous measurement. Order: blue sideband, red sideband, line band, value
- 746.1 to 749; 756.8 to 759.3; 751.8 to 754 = -0.018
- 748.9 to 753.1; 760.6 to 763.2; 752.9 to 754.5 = -0.016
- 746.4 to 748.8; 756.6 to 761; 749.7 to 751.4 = -0.032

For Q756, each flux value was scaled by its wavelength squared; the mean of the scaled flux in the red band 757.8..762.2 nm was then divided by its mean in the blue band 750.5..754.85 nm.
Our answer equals 1.0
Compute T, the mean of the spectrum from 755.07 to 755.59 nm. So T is 54.2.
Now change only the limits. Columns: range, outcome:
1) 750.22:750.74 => 53.2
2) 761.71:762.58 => 50.3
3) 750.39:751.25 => 53.3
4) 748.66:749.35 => 52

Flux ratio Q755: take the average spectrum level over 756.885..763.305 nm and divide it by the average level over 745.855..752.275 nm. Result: 0.97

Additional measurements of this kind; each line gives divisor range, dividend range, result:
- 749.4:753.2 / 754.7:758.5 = 1.02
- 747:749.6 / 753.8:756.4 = 1.03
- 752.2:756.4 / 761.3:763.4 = 0.94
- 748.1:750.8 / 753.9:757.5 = 1.03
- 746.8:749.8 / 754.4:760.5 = 1.01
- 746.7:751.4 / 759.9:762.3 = 0.96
